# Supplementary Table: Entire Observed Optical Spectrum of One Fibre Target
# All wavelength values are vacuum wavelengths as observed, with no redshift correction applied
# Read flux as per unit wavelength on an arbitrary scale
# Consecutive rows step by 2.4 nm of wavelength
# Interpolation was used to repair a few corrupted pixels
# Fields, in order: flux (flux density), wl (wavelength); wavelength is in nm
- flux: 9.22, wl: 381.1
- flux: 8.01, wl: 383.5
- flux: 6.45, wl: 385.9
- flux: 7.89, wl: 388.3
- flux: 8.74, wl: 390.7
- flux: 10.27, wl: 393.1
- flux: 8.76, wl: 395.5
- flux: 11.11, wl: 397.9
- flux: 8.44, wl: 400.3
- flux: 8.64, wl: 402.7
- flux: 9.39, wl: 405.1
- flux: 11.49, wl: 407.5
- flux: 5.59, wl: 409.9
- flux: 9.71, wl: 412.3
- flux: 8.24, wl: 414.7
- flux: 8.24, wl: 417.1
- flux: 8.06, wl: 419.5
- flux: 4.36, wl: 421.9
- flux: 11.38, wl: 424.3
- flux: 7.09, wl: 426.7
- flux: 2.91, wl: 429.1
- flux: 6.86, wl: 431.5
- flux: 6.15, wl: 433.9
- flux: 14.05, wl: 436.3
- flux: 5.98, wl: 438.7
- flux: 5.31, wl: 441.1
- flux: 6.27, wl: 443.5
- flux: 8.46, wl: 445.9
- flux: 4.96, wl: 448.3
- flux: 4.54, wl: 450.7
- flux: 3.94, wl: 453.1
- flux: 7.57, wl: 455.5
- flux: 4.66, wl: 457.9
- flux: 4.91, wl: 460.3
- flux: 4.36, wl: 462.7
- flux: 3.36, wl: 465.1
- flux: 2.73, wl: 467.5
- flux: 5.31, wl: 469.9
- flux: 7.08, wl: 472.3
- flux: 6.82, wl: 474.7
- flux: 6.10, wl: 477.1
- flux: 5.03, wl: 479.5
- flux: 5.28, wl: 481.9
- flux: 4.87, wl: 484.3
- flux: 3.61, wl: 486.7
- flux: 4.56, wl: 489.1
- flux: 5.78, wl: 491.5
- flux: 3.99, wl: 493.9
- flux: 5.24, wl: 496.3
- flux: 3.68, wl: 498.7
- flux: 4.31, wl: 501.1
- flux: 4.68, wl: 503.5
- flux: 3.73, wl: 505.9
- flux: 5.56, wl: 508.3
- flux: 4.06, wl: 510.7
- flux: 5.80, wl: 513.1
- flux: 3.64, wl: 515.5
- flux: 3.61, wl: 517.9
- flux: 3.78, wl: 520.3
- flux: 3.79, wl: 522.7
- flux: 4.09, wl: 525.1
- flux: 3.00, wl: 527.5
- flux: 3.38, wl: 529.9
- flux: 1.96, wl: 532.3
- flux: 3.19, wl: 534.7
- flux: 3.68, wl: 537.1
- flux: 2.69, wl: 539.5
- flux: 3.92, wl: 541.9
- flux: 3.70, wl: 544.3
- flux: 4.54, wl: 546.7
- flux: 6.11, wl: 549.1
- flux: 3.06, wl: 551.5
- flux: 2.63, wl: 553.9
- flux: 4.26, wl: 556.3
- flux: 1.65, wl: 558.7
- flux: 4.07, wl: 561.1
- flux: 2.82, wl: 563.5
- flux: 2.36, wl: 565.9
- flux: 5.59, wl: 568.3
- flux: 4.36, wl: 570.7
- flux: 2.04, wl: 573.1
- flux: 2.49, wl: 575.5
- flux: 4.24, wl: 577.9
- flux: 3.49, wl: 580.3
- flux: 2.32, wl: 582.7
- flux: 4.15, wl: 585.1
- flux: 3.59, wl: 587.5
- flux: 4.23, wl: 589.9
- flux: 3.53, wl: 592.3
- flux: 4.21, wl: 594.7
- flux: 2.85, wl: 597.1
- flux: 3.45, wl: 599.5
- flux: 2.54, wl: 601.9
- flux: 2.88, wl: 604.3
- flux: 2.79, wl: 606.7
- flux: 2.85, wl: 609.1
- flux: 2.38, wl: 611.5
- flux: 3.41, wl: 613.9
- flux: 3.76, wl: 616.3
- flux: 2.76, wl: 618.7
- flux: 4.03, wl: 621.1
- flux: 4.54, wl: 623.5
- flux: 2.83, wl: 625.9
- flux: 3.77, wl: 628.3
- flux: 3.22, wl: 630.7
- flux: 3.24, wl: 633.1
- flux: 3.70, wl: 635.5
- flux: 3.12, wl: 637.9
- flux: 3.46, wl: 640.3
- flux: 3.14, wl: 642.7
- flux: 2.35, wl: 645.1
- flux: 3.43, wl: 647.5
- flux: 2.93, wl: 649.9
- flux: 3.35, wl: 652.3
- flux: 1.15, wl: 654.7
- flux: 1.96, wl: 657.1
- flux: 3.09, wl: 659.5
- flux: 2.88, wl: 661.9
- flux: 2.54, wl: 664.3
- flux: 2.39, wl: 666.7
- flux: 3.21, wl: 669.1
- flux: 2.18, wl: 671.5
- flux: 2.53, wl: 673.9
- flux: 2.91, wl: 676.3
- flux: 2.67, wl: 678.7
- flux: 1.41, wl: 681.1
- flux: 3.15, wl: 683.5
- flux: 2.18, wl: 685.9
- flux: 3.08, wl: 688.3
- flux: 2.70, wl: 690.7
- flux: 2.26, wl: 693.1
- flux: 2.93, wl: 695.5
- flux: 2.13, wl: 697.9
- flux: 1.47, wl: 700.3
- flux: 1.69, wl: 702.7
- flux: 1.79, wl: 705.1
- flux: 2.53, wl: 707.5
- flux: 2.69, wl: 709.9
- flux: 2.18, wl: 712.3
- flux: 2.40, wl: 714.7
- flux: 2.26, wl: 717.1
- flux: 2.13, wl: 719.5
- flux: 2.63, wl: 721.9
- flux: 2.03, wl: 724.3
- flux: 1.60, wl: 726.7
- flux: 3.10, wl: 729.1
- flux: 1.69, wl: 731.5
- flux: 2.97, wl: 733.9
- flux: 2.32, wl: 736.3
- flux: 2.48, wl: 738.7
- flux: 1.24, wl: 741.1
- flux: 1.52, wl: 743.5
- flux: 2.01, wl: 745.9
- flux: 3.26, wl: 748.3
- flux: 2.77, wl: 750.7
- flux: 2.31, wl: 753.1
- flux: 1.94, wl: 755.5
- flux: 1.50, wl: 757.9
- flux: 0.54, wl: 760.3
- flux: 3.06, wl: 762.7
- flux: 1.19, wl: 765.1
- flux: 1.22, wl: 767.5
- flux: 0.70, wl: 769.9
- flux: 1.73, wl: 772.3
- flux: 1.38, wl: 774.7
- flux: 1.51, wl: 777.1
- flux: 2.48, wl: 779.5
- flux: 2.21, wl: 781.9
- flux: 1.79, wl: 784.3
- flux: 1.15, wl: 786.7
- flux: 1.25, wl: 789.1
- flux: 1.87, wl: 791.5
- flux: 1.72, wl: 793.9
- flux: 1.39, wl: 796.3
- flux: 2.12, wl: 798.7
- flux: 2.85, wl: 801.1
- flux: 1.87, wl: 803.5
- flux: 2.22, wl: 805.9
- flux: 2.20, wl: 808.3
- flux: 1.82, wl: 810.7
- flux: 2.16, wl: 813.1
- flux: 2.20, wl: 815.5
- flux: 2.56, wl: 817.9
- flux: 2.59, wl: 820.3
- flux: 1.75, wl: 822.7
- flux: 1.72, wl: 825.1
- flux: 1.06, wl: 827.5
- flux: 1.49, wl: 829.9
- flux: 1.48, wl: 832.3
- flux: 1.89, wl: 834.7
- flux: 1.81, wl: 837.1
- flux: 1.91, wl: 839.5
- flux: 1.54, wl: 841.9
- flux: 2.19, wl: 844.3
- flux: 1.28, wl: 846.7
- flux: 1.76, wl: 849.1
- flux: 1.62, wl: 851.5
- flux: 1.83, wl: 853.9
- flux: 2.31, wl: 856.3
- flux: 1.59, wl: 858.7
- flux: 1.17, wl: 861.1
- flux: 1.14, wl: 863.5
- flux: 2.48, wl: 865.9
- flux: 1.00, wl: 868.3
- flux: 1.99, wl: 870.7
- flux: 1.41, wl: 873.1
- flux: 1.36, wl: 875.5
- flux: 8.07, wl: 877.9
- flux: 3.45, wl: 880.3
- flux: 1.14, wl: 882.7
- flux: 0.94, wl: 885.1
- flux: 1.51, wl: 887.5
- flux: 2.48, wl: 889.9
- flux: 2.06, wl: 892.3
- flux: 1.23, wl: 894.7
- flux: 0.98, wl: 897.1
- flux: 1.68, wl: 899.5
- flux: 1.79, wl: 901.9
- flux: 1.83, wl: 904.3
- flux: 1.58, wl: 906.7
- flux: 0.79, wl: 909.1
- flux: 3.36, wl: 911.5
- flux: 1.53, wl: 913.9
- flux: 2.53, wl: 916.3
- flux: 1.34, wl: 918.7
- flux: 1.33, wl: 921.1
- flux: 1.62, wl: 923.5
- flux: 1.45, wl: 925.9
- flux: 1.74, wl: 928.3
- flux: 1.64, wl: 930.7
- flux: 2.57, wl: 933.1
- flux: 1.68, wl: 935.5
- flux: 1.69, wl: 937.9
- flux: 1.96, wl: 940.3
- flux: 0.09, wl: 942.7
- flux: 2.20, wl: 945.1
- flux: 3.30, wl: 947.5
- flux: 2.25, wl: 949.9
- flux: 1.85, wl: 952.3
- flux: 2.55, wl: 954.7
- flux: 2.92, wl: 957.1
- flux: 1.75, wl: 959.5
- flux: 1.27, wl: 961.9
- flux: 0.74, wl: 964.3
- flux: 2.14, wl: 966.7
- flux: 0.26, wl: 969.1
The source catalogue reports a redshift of 1.357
